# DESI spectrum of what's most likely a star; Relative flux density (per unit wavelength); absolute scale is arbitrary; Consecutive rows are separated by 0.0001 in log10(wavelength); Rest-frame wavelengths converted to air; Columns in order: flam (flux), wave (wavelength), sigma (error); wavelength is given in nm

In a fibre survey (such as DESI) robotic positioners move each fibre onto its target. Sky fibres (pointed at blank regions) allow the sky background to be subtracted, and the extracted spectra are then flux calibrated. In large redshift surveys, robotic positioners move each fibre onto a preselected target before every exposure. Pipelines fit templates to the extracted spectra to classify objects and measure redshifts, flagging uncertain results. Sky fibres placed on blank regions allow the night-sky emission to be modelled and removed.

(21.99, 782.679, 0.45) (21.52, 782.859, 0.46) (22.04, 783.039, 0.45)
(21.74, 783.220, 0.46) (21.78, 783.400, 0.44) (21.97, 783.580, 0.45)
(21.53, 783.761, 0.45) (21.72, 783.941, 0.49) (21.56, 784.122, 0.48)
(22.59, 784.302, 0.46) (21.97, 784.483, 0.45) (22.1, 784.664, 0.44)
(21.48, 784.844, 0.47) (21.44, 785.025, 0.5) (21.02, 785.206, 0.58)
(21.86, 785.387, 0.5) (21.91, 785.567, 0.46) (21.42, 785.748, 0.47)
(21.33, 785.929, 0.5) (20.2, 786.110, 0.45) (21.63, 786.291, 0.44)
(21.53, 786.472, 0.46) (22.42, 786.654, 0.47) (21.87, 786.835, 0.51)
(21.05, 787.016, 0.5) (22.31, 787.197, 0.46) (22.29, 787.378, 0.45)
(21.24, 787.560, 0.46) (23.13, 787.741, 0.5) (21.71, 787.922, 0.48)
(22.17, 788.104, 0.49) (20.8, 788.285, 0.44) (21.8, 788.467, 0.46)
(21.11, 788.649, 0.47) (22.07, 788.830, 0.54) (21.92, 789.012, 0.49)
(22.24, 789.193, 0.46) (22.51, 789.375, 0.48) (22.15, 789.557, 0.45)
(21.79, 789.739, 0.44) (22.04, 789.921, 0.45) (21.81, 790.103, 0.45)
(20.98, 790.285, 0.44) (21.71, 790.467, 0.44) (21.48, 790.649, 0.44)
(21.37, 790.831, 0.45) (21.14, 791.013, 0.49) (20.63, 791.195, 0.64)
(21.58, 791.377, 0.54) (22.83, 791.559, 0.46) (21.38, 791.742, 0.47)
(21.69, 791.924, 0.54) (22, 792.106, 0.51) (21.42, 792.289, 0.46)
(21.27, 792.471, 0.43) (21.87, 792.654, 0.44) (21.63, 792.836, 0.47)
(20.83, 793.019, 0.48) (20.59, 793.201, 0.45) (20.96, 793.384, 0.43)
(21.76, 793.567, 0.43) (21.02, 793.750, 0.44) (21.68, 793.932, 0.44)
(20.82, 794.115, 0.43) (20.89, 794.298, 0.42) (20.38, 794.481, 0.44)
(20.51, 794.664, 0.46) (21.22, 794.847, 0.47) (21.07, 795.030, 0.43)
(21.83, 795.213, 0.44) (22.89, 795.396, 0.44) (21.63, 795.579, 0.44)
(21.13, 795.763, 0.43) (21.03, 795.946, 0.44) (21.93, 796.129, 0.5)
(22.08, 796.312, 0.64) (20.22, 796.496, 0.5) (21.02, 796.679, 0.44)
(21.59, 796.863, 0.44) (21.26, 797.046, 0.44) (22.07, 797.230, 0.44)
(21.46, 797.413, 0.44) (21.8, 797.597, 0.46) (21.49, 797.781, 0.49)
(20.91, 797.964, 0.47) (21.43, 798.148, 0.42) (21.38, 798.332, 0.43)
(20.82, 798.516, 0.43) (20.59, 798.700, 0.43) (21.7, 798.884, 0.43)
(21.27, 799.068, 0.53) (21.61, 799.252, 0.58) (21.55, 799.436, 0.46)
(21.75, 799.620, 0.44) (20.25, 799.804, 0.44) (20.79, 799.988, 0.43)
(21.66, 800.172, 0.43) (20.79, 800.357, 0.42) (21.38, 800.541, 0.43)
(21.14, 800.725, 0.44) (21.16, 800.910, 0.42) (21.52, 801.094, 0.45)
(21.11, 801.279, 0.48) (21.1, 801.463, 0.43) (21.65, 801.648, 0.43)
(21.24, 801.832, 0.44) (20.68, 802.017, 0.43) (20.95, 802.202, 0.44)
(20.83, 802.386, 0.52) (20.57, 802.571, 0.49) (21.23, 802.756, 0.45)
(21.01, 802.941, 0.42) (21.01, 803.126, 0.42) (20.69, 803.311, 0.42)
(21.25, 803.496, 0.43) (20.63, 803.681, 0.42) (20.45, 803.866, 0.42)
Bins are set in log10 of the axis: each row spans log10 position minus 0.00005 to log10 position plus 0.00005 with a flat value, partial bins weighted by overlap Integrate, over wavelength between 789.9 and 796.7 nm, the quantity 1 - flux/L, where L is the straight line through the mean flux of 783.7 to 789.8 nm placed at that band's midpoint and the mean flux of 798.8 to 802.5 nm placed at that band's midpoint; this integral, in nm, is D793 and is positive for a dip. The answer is 0.040 nm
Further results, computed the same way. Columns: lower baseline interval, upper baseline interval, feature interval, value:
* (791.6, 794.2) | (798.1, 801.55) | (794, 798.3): -0.01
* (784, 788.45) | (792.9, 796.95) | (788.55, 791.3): -0.02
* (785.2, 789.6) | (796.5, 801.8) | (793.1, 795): 0.04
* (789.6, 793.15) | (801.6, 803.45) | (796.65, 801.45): -0.03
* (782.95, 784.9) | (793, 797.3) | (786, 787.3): 0.01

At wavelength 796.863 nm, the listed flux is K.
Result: 21.59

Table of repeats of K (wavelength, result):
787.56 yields 21.24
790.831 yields 21.37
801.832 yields 21.24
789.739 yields 21.79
